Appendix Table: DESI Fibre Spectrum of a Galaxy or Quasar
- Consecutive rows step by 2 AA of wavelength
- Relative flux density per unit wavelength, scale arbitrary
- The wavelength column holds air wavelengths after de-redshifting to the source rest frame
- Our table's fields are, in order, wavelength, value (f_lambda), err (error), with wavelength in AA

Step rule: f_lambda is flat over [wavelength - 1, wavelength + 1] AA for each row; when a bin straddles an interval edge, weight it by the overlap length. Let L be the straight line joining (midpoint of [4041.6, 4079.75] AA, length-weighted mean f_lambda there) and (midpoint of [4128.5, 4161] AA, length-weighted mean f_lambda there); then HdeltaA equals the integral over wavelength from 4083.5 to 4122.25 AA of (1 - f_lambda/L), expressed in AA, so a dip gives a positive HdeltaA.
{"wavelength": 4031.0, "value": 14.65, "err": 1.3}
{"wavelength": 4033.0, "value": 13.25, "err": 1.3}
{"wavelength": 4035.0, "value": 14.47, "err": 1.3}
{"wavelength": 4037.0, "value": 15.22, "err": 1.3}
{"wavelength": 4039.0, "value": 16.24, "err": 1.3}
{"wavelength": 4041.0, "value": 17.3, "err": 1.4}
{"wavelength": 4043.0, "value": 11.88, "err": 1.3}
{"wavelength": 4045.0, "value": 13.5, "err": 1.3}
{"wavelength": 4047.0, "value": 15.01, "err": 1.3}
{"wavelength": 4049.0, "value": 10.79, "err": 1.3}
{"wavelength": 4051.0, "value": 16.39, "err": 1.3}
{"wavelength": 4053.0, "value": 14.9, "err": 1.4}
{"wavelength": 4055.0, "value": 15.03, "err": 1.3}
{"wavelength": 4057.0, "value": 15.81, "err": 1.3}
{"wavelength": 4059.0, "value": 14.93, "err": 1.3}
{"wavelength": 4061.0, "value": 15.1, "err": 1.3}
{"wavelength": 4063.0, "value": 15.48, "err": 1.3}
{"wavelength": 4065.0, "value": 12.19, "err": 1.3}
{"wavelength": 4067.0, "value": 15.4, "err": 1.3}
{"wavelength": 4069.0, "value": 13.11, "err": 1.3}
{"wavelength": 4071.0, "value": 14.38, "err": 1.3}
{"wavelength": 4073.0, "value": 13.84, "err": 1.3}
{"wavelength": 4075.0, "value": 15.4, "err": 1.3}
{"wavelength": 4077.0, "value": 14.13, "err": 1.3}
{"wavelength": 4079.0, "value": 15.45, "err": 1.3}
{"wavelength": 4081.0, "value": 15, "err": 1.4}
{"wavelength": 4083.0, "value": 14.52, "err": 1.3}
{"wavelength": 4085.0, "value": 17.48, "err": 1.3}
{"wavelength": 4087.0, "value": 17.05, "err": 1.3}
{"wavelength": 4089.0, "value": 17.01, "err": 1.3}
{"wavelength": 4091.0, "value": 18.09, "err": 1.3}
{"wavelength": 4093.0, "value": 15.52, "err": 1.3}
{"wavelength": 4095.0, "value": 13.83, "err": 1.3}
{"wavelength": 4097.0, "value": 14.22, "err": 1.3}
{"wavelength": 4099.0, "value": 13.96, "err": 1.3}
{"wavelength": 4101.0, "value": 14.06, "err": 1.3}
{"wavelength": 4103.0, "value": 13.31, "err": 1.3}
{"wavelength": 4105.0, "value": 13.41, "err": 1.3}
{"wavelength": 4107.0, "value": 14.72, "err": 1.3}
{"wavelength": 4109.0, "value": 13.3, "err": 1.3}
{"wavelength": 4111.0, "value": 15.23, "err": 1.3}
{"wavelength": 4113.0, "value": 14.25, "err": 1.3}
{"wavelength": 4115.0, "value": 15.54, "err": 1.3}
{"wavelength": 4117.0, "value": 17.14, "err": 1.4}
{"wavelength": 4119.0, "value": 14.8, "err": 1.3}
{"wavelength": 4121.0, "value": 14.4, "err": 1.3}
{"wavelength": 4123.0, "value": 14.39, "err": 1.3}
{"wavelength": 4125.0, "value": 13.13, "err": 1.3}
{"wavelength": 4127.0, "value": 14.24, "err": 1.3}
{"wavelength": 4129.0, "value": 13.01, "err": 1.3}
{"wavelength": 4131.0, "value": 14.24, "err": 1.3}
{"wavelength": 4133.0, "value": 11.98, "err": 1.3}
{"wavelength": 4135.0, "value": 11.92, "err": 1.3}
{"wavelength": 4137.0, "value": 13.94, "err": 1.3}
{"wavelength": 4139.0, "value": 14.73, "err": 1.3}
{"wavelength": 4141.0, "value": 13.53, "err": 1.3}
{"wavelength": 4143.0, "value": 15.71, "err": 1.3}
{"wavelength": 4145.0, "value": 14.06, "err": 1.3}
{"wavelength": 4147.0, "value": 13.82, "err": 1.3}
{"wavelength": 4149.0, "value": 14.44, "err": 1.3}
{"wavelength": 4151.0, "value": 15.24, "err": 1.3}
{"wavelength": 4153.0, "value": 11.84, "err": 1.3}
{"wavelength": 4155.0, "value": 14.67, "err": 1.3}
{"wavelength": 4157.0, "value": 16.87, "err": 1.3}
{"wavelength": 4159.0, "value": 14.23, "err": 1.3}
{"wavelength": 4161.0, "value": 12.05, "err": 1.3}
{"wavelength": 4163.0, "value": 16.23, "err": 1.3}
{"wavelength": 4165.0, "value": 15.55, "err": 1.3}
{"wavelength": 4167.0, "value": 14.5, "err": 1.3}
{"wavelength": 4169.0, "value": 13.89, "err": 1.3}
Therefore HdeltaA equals -2.6 AA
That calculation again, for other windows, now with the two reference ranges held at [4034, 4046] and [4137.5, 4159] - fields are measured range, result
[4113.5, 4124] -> -0.5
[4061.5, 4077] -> 0.4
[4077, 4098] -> -1.6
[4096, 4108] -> 0.5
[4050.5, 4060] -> -0.4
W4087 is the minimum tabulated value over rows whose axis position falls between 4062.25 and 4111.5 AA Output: 12.19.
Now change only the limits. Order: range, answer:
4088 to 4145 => 11.92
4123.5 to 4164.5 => 11.84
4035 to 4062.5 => 10.79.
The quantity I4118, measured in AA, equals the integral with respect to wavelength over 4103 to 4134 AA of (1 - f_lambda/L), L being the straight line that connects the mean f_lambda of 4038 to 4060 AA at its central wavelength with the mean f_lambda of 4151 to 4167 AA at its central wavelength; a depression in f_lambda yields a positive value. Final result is 0.81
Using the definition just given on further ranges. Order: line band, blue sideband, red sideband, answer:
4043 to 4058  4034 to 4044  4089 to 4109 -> 0.6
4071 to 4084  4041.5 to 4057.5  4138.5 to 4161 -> -0.4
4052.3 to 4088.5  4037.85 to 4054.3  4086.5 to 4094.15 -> 1.9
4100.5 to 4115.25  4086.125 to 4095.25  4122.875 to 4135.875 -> 0.8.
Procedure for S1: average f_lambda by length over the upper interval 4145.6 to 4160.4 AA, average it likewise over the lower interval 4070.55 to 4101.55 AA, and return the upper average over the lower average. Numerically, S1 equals 0.9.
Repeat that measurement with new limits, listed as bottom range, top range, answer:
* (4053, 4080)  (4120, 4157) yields 0.95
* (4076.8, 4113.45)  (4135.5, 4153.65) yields 0.94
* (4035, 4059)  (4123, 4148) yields 0.93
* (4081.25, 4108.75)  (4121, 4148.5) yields 0.91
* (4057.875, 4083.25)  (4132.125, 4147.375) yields 0.94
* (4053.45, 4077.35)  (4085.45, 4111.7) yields 1.03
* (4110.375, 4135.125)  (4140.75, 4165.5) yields 1.02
